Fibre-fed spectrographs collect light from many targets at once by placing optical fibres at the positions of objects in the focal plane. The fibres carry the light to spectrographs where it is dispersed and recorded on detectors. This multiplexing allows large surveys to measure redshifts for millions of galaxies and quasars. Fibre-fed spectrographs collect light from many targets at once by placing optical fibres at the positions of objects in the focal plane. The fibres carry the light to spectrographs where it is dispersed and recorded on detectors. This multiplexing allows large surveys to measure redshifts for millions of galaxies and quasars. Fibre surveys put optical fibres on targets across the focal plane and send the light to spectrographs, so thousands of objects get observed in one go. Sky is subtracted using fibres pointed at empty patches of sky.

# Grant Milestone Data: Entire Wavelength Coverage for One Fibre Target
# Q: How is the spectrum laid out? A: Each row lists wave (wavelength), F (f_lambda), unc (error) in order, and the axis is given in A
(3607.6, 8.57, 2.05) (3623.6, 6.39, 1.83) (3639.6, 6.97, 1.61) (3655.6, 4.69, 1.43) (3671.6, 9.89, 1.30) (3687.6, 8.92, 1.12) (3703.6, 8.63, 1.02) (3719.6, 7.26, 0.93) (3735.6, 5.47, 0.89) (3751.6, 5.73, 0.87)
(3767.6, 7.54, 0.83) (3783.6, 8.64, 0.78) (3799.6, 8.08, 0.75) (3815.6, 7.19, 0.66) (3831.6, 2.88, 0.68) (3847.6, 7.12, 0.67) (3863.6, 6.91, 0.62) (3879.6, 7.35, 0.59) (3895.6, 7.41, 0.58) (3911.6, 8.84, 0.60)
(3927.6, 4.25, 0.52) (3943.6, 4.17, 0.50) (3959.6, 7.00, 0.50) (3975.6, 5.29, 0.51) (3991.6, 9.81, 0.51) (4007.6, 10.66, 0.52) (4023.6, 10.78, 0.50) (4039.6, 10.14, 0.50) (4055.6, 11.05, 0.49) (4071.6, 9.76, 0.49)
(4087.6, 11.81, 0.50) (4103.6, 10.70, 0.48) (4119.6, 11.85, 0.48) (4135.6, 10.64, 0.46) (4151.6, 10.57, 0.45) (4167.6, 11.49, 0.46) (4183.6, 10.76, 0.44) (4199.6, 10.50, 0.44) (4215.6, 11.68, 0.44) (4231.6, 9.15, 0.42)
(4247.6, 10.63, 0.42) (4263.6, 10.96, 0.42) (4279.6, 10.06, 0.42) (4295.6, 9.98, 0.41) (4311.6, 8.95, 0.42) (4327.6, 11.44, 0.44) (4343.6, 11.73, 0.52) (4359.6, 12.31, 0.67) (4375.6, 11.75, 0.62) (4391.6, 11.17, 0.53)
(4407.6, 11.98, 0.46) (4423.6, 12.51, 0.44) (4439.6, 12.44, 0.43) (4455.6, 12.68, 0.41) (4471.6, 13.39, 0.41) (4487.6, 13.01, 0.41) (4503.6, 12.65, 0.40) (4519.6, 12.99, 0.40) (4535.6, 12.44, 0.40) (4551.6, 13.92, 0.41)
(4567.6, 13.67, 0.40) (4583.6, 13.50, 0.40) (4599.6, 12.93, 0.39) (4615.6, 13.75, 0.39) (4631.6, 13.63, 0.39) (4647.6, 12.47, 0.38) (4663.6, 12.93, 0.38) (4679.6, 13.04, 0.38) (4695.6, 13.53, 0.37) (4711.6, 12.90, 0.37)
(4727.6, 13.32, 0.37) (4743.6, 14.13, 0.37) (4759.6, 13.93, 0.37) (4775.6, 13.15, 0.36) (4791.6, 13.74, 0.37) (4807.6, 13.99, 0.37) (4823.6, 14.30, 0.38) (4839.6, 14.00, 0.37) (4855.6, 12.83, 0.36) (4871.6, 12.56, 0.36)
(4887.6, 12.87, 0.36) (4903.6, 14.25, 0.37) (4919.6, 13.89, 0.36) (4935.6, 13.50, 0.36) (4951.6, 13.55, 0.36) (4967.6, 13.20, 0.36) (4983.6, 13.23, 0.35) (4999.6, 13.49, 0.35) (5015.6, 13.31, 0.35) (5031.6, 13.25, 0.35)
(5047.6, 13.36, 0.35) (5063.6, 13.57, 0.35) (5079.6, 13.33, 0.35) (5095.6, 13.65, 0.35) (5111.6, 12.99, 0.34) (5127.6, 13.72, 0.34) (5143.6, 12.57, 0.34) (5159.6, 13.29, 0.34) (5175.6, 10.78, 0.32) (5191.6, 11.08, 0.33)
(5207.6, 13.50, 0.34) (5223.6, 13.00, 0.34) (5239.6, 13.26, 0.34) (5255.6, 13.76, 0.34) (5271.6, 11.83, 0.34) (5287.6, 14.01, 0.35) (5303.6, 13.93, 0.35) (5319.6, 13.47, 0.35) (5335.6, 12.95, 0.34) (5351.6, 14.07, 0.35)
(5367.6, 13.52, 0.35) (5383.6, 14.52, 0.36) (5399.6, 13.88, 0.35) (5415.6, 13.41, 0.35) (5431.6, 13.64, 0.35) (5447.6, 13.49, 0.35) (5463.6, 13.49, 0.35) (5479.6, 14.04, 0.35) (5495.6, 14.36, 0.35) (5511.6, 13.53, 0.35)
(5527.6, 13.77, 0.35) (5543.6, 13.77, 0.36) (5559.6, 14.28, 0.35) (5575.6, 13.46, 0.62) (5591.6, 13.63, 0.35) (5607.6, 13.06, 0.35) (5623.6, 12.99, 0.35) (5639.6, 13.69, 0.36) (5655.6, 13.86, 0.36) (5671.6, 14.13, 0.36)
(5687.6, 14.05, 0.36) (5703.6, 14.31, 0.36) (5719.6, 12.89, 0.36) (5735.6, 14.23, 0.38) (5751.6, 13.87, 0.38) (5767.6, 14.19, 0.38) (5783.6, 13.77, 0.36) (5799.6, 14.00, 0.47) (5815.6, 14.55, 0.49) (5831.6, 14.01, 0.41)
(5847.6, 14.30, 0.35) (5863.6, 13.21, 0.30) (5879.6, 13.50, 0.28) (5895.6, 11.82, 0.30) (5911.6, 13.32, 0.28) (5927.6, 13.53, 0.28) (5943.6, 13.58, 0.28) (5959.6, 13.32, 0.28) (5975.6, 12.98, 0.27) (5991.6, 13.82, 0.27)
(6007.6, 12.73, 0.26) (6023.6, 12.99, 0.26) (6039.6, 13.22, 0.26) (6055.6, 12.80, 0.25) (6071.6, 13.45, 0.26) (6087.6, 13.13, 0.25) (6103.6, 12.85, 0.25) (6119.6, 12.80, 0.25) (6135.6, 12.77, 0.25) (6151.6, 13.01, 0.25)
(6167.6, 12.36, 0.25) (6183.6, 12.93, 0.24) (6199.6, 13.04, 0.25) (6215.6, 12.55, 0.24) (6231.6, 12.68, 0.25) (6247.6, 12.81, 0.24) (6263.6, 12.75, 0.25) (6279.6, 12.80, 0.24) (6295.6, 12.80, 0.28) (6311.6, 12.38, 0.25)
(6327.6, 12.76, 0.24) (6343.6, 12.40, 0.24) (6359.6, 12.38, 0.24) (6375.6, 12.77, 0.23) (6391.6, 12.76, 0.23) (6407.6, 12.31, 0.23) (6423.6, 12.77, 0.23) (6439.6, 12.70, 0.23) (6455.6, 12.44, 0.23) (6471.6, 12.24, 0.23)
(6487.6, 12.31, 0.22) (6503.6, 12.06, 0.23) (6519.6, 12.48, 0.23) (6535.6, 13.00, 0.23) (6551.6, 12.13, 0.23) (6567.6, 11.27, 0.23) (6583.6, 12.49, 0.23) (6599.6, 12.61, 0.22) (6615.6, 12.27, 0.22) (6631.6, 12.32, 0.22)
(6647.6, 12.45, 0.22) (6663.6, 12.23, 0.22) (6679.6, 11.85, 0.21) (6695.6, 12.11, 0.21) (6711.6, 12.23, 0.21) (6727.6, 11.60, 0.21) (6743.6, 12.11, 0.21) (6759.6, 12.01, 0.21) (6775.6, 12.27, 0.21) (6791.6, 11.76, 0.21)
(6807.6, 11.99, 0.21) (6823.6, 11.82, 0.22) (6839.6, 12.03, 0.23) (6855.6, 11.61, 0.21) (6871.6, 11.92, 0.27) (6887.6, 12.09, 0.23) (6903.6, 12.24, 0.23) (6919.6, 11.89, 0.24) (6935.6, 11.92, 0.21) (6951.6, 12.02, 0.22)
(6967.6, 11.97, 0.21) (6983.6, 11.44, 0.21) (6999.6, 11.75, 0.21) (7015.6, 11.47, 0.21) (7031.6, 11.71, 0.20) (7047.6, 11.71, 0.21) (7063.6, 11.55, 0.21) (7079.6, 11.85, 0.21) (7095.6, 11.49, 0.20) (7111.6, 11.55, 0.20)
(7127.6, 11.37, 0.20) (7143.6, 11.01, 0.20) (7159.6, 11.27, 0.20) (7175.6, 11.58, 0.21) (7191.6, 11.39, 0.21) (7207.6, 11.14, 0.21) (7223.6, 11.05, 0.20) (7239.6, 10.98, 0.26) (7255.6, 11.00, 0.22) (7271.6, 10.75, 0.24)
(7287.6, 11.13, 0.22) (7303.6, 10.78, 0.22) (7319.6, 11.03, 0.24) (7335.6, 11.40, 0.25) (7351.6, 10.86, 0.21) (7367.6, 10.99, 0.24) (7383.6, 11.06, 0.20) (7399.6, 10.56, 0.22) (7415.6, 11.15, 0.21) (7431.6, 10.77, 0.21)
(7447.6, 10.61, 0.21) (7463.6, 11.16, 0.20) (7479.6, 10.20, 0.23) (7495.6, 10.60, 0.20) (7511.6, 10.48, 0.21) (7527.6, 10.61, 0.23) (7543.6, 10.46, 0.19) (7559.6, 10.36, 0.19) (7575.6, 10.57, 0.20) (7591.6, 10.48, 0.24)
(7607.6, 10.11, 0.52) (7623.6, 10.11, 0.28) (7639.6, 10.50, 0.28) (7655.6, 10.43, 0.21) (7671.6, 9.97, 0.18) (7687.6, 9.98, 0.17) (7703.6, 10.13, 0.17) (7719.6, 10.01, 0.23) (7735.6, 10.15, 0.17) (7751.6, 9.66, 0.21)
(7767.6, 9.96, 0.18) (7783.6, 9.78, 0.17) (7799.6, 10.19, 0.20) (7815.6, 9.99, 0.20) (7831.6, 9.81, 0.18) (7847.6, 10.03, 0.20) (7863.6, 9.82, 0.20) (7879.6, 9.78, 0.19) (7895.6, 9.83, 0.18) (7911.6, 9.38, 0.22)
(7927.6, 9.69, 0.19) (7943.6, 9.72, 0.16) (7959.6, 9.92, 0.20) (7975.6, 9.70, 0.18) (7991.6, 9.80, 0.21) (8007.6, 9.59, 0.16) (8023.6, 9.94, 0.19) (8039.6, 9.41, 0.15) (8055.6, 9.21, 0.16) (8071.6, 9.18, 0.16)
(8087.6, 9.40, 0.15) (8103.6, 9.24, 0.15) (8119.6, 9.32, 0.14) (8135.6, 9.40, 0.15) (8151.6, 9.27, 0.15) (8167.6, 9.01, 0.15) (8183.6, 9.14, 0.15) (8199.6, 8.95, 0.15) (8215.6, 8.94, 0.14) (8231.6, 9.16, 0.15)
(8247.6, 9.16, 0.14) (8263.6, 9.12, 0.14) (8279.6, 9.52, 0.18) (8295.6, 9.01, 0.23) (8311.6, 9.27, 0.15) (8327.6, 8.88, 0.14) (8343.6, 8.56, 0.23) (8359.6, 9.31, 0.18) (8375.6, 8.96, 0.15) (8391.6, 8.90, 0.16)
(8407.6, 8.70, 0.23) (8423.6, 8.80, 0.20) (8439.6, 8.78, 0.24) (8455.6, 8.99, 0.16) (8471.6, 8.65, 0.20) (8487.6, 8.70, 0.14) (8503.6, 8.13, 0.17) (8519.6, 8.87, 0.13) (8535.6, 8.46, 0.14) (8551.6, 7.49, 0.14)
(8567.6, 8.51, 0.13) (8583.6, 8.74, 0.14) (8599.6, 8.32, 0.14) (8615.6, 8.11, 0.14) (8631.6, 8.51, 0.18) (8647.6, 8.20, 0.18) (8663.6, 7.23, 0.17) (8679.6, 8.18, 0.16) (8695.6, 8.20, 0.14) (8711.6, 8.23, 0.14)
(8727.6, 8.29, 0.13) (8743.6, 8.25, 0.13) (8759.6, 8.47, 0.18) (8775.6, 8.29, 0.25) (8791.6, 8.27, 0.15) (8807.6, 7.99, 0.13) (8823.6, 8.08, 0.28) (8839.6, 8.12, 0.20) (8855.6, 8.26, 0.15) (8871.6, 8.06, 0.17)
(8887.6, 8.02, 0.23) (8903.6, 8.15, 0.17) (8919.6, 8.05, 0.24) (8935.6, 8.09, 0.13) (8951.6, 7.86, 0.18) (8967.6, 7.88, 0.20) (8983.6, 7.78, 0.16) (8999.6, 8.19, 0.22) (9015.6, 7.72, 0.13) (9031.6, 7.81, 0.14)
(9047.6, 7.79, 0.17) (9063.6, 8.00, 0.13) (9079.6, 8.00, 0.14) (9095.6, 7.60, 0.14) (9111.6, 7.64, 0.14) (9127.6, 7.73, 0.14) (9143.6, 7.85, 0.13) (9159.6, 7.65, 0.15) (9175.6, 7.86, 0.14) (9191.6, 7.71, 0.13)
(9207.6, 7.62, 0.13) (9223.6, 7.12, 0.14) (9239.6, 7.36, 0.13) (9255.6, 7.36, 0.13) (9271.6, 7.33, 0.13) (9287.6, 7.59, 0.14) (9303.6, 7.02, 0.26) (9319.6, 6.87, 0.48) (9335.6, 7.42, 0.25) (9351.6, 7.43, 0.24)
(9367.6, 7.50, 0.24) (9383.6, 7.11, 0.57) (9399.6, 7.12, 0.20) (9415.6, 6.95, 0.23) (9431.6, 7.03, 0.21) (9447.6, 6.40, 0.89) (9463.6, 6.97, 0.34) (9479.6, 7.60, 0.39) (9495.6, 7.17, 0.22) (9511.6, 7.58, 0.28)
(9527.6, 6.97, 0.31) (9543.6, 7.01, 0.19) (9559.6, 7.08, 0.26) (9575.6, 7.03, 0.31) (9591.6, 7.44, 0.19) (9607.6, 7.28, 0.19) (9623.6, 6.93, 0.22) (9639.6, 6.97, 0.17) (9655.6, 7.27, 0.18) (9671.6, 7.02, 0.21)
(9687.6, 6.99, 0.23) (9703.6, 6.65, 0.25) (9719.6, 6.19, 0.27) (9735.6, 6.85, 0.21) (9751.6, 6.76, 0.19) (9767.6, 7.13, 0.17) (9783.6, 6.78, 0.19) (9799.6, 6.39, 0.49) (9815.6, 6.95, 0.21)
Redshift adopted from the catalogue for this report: 0.00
